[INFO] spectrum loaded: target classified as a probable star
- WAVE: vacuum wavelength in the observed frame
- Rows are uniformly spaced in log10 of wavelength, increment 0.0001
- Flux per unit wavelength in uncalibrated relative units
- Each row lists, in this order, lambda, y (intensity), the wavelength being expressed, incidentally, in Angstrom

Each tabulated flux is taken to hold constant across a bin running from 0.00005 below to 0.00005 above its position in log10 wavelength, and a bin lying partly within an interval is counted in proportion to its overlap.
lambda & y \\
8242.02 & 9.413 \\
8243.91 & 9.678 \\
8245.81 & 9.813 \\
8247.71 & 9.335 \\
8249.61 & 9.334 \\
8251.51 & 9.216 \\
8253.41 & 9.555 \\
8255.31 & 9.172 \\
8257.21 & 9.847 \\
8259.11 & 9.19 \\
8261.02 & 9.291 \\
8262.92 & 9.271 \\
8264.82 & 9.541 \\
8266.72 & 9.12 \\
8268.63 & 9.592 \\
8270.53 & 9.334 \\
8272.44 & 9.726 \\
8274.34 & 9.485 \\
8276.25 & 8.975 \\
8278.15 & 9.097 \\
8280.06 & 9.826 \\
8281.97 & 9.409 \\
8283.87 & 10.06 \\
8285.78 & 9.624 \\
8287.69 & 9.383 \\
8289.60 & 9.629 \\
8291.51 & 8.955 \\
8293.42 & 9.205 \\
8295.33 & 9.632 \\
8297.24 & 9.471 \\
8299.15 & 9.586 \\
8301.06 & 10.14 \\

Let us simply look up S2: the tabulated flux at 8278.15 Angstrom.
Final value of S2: 9.097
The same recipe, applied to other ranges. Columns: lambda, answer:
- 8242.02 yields 9.413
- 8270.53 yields 9.334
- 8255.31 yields 9.172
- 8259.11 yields 9.19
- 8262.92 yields 9.271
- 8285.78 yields 9.624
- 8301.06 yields 10.14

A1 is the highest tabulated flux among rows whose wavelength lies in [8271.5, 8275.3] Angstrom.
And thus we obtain 9.726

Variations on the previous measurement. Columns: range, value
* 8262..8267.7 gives 9.541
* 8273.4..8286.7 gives 10.06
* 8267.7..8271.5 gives 9.592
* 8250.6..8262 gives 9.847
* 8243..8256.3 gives 9.813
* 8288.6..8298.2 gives 9.632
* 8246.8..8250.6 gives 9.335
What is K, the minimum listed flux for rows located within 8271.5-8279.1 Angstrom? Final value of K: 8.975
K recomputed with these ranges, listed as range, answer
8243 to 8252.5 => 9.216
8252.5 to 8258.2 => 9.172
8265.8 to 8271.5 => 9.12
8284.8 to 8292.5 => 8.955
